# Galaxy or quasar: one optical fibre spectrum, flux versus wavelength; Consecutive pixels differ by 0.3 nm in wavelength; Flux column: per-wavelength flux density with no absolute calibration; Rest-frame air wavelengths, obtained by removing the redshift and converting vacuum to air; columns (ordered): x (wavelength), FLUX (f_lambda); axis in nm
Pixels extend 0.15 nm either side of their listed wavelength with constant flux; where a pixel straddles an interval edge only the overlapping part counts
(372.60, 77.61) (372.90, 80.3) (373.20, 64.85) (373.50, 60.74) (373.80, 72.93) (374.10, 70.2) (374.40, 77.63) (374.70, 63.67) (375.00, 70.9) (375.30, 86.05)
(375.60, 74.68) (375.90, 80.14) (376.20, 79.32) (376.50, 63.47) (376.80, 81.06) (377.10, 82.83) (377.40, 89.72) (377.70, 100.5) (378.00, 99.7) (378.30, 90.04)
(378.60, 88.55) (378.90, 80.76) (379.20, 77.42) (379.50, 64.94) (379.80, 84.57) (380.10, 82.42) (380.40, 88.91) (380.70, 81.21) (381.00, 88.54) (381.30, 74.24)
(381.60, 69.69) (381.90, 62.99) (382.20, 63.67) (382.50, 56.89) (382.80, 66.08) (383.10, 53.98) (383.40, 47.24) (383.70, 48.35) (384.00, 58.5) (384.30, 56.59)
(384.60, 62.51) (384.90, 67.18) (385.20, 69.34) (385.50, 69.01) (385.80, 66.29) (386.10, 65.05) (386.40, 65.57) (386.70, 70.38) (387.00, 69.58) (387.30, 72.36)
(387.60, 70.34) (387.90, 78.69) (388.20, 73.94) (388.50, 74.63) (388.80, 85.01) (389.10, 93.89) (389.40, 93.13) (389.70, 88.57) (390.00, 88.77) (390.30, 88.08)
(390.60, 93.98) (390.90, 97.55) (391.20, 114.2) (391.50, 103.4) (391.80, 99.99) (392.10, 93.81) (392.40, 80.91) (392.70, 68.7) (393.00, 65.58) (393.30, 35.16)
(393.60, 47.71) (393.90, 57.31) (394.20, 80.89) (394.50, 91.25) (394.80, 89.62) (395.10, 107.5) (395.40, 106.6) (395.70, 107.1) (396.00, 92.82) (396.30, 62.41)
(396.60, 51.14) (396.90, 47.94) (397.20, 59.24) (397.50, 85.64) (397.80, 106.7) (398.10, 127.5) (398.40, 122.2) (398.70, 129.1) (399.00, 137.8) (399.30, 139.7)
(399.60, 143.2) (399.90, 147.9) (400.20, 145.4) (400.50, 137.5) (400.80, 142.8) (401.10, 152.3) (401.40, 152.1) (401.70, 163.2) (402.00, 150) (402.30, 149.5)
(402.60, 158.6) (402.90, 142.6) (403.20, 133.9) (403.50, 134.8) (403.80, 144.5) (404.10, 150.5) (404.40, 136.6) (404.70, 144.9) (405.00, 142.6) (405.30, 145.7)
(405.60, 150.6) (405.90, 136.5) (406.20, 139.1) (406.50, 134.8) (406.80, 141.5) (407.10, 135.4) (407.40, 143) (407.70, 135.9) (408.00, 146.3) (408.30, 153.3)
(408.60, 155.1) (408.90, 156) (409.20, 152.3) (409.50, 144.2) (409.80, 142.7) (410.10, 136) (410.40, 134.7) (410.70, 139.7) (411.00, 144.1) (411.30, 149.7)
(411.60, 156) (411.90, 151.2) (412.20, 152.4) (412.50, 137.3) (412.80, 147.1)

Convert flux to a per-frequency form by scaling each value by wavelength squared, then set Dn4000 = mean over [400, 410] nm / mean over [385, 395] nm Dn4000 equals 1.98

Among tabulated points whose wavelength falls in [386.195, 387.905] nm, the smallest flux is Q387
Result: 65.57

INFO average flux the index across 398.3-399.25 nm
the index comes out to 131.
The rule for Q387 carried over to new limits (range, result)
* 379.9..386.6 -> 47.24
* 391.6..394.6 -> 35.16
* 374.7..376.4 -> 70.9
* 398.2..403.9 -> 122.2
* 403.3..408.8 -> 134.8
